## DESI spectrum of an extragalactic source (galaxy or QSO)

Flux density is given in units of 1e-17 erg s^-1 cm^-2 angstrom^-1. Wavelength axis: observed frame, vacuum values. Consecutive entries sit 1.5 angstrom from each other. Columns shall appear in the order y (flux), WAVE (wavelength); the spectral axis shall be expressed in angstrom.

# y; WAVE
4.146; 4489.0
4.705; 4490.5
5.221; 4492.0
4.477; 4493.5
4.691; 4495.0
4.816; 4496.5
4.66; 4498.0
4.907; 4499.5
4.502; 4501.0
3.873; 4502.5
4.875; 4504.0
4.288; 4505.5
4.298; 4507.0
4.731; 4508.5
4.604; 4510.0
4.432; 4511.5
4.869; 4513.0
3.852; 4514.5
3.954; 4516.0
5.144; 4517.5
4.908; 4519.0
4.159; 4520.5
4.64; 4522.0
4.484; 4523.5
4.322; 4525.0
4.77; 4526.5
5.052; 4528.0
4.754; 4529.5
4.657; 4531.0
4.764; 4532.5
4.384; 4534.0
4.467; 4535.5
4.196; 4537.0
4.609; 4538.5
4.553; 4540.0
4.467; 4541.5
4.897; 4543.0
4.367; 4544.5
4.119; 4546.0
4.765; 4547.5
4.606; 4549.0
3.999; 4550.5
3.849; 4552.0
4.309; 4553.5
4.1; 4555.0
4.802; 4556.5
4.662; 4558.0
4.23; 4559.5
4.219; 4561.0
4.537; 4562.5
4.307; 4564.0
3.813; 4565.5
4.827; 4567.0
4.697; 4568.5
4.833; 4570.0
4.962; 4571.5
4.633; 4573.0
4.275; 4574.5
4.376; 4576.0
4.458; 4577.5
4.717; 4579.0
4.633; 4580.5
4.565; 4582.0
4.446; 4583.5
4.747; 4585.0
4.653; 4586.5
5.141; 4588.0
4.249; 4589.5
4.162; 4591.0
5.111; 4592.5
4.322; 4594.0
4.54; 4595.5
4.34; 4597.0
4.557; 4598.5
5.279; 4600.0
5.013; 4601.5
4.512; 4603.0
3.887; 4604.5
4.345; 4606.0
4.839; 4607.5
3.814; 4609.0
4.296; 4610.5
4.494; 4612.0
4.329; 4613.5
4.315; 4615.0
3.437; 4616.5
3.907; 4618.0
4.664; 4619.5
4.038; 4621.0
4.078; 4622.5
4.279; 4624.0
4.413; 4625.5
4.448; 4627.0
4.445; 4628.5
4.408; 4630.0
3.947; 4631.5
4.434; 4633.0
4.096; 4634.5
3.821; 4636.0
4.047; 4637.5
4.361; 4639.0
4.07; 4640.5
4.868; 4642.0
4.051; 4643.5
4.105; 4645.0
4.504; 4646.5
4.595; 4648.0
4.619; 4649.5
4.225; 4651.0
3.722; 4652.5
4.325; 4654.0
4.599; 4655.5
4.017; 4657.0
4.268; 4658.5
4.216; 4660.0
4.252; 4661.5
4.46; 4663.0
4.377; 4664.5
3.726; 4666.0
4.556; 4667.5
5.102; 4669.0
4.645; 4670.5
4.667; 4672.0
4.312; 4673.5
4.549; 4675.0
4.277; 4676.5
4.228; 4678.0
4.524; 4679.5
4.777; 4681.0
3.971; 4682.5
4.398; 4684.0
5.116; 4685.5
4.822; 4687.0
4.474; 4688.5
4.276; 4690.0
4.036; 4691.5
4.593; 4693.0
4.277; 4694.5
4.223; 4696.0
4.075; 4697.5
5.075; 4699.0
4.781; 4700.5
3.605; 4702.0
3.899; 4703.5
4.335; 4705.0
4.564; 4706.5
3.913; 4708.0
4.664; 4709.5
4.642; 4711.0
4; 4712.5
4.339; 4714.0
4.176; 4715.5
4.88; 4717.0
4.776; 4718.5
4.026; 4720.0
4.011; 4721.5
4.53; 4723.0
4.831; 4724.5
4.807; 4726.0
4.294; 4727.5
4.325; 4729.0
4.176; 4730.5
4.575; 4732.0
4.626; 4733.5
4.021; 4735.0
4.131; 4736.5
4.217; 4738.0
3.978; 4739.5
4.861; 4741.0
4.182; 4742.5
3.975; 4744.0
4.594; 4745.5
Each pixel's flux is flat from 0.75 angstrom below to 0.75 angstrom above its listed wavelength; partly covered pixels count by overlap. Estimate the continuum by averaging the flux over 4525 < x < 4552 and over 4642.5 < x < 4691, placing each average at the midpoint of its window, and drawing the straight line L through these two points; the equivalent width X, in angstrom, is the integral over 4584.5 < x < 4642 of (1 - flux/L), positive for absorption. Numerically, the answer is 1.1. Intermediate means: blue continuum 4.53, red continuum 4.4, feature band 4.37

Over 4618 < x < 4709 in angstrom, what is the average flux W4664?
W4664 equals 4.34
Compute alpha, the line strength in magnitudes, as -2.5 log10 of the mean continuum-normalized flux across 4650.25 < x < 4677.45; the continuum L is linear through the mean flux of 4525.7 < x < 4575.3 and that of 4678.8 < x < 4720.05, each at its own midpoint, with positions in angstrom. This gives 0.02 mag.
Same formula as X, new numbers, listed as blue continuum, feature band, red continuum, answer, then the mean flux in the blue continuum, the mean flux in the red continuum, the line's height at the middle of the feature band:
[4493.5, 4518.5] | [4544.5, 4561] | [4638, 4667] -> 0.4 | 4.53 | 4.28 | 4.45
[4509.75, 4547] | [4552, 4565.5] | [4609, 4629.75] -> 0.3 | 4.54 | 4.23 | 4.44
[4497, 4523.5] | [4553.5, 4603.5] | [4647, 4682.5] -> -1.2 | 4.51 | 4.38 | 4.46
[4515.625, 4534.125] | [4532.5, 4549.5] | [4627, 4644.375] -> 0.3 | 4.64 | 4.24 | 4.58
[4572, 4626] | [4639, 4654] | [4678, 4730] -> 0.4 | 4.44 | 4.41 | 4.43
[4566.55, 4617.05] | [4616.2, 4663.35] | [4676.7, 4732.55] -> 2.4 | 4.53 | 4.4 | 4.47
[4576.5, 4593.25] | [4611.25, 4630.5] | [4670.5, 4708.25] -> 1.3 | 4.62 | 4.4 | 4.55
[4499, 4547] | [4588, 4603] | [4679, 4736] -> -0.5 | 4.53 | 4.4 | 4.48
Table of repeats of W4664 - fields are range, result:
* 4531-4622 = 4.46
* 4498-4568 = 4.48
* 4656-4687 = 4.43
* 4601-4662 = 4.27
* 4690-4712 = 4.33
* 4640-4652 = 4.37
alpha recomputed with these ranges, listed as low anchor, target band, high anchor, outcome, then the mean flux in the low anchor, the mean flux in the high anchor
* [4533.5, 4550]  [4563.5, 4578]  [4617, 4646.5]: -0.028 mag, 4.49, 4.24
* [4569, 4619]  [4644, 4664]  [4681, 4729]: 0.036 mag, 4.49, 4.41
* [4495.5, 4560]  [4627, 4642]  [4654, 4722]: 0.050 mag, 4.51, 4.39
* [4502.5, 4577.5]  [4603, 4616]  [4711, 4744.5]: 0.039 mag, 4.49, 4.36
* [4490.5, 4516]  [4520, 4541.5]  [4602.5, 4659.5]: -0.017 mag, 4.55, 4.25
